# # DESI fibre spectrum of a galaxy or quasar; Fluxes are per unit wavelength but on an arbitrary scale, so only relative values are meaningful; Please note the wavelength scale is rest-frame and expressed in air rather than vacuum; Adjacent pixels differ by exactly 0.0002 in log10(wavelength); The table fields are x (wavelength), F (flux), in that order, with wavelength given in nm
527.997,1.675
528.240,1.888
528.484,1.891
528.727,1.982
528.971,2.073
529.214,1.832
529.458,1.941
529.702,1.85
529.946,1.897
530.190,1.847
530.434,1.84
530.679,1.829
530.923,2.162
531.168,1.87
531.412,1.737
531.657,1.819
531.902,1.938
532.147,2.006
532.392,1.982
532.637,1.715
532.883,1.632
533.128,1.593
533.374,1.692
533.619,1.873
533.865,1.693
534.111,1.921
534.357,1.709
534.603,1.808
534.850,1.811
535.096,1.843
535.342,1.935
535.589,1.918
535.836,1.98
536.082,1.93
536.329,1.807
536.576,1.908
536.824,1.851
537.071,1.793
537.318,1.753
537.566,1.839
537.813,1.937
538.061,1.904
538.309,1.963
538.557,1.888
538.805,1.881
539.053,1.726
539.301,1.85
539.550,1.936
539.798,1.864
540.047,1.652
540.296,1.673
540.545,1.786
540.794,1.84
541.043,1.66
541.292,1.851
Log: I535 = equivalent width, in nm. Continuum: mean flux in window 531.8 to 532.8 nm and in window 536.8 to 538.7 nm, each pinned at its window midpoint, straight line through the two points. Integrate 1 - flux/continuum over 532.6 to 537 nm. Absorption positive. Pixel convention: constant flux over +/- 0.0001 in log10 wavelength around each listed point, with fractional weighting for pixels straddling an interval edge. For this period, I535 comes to 0.16 nm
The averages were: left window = 1.9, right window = 1.87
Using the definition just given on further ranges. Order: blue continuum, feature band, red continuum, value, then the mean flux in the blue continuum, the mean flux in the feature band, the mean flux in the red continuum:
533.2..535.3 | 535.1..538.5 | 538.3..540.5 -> -0.15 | 1.79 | 1.88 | 1.82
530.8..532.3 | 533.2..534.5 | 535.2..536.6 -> 0.10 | 1.92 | 1.77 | 1.91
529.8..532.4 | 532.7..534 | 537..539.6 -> 0.13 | 1.9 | 1.7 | 1.86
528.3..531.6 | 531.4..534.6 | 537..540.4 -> 0.14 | 1.9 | 1.8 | 1.83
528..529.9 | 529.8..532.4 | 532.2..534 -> -0.10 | 1.91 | 1.9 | 1.75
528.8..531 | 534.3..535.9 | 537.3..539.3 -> 0.02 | 1.92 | 1.86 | 1.87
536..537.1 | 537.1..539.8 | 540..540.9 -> -0.09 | 1.86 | 1.87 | 1.74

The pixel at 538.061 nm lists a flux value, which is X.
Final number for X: 1.904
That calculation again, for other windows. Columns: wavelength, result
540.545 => 1.786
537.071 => 1.793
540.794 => 1.84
